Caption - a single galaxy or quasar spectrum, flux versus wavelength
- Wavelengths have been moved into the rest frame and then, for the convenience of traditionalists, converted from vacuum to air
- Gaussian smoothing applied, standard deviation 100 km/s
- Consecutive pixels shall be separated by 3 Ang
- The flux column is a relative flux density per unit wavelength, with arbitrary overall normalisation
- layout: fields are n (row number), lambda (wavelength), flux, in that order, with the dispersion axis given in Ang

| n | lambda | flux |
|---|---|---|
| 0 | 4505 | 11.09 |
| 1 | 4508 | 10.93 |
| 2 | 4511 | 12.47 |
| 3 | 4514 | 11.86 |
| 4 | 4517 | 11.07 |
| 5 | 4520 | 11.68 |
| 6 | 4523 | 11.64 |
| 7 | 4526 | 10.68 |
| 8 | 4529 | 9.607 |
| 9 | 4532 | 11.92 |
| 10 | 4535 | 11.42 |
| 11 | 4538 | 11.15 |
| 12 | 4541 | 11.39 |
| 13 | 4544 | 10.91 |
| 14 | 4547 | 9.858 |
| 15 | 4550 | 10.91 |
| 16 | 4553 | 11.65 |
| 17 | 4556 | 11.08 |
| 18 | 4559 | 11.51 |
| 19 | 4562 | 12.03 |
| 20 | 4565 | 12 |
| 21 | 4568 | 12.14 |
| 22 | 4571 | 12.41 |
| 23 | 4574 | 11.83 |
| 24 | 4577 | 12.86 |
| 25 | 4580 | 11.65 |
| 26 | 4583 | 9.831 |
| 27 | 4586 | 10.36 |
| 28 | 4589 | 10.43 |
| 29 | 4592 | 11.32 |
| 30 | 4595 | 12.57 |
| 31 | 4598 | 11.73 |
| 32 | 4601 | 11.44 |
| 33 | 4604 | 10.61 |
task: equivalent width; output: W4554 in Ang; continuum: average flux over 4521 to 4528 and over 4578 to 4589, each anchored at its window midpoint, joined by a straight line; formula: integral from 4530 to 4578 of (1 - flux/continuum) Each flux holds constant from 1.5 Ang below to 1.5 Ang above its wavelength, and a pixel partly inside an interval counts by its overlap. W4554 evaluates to -2.9 Ang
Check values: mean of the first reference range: 11.1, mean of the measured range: 11.5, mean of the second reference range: 10.7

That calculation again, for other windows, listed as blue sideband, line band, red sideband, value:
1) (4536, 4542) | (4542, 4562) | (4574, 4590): 0.27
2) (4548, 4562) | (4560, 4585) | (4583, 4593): -2.06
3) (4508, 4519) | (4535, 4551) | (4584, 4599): 0.85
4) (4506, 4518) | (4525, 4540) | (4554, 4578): 0.96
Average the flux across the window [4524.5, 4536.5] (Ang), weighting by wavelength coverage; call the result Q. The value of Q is 10.9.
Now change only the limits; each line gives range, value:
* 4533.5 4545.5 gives 11.2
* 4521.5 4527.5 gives 11.2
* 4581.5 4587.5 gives 10.1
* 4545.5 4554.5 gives 10.8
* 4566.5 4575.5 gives 12.1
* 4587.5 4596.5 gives 11.4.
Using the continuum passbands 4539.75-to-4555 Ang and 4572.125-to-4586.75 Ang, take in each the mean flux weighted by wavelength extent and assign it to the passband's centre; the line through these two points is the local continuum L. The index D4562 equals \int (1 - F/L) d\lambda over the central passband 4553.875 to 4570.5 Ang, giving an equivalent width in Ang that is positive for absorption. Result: -1.0 Ang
